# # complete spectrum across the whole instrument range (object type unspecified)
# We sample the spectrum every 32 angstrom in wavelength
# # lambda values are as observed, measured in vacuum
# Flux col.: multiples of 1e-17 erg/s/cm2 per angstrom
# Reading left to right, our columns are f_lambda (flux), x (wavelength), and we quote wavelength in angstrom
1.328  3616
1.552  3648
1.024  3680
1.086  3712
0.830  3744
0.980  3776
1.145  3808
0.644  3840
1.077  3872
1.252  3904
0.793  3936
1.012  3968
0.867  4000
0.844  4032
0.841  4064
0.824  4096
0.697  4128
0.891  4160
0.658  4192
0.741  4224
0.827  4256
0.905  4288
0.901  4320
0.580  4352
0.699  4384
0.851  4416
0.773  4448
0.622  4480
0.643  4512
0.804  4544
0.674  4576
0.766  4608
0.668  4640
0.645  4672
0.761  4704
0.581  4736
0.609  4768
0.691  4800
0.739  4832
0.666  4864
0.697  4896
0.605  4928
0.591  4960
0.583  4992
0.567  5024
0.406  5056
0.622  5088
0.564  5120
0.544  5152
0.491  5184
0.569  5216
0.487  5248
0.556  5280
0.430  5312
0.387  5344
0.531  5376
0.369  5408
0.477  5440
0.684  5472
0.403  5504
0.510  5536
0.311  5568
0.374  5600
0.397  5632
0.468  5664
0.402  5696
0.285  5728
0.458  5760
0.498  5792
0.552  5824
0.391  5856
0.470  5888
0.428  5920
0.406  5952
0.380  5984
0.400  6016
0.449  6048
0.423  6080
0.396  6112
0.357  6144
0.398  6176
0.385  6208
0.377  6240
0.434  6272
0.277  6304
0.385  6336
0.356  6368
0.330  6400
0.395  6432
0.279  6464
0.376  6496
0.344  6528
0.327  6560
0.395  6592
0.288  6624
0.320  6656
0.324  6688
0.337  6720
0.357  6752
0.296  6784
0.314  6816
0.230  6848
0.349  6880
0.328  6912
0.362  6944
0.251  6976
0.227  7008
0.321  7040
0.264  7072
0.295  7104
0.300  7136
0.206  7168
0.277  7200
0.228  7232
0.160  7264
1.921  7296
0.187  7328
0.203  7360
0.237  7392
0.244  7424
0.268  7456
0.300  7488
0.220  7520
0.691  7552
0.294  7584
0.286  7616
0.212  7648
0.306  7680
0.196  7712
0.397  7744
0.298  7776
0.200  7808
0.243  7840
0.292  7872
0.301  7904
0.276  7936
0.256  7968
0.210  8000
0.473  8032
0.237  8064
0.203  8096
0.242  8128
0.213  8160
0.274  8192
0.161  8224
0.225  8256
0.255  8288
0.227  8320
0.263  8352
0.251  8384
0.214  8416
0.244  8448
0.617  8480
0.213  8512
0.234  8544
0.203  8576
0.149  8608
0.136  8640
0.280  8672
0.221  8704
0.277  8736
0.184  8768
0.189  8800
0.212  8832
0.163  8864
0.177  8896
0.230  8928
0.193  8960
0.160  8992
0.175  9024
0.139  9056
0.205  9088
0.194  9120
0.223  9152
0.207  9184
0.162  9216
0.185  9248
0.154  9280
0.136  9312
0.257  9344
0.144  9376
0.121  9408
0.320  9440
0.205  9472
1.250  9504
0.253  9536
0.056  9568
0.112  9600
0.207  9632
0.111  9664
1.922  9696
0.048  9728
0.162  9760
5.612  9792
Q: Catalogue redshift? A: 0.954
